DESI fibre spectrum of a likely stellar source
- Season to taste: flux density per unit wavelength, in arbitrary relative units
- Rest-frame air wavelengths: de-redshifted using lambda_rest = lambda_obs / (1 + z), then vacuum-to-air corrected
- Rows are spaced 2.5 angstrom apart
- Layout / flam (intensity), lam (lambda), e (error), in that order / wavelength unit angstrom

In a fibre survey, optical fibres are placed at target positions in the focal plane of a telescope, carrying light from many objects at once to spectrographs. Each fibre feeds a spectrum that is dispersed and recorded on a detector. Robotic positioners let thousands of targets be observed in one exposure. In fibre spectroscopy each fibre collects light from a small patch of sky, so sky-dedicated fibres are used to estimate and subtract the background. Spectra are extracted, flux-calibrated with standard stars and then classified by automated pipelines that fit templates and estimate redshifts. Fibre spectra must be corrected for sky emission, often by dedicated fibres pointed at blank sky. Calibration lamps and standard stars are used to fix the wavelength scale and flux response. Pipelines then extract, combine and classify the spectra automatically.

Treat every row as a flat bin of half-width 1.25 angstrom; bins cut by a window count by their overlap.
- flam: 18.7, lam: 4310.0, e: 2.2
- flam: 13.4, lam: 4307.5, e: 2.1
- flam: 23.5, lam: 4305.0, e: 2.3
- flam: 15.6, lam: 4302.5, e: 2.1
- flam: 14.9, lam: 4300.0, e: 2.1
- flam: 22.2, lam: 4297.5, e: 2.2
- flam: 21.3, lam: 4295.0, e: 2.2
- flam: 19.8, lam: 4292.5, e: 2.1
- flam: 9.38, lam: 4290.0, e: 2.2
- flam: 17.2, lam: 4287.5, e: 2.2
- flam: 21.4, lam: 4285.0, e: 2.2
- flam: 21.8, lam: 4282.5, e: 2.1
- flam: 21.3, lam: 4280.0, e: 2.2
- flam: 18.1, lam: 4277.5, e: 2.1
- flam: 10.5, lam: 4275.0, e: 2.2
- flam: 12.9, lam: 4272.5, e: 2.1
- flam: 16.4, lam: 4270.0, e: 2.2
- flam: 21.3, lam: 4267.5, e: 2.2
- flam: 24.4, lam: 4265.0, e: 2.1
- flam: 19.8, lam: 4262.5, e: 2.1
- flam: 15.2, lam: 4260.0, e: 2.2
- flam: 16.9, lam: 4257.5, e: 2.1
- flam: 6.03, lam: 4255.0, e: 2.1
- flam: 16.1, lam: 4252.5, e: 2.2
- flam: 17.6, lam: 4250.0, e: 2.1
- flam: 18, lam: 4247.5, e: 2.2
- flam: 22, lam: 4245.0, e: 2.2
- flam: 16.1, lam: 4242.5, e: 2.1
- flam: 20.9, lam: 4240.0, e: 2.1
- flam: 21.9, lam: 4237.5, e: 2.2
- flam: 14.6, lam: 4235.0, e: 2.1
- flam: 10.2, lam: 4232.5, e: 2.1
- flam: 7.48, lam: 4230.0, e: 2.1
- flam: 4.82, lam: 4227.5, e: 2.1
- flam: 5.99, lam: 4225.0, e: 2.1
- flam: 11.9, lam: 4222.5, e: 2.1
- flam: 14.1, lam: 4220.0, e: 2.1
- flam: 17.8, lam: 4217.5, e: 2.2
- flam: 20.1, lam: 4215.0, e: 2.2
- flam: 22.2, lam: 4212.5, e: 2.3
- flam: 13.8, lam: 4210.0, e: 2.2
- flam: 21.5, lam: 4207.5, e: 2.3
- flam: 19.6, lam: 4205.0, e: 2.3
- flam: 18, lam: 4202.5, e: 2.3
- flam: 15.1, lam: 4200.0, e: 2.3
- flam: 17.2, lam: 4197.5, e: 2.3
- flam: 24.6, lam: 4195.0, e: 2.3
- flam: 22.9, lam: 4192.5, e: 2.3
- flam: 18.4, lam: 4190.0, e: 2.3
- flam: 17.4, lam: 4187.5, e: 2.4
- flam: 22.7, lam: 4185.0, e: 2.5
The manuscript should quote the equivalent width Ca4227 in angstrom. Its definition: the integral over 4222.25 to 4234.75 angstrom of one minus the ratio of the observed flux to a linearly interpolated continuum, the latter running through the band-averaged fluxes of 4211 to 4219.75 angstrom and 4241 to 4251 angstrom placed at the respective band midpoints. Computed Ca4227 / 7.01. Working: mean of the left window 19.2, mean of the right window 18.5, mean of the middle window 8.29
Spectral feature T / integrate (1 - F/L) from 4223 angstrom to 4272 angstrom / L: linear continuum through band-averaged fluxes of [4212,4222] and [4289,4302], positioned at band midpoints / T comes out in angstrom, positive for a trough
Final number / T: 6.1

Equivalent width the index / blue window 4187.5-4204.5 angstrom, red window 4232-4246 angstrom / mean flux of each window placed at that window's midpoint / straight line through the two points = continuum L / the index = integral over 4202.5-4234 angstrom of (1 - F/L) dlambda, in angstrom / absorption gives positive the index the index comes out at 7.37 angstrom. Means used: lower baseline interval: 19.2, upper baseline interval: 17.9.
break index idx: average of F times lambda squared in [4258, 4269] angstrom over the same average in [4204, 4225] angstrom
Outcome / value 1.20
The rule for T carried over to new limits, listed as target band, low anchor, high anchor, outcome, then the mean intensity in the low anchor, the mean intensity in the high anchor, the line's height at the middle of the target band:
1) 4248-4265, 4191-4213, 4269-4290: 1.5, 19.3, 17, 17.7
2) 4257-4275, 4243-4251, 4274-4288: 1.1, 19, 18.6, 18.8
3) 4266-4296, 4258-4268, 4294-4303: 2.5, 19.8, 18.7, 19.2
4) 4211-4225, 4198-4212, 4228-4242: 0.3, 17.8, 14.5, 16.4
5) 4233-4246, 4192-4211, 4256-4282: -0.2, 19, 17.7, 18.3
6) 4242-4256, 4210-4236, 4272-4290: -1.3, 12.9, 17.2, 14.9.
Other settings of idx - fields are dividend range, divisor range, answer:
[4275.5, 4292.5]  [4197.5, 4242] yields 1.21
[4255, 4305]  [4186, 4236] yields 1.15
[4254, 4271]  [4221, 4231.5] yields 2.27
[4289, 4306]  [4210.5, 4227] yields 1.27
